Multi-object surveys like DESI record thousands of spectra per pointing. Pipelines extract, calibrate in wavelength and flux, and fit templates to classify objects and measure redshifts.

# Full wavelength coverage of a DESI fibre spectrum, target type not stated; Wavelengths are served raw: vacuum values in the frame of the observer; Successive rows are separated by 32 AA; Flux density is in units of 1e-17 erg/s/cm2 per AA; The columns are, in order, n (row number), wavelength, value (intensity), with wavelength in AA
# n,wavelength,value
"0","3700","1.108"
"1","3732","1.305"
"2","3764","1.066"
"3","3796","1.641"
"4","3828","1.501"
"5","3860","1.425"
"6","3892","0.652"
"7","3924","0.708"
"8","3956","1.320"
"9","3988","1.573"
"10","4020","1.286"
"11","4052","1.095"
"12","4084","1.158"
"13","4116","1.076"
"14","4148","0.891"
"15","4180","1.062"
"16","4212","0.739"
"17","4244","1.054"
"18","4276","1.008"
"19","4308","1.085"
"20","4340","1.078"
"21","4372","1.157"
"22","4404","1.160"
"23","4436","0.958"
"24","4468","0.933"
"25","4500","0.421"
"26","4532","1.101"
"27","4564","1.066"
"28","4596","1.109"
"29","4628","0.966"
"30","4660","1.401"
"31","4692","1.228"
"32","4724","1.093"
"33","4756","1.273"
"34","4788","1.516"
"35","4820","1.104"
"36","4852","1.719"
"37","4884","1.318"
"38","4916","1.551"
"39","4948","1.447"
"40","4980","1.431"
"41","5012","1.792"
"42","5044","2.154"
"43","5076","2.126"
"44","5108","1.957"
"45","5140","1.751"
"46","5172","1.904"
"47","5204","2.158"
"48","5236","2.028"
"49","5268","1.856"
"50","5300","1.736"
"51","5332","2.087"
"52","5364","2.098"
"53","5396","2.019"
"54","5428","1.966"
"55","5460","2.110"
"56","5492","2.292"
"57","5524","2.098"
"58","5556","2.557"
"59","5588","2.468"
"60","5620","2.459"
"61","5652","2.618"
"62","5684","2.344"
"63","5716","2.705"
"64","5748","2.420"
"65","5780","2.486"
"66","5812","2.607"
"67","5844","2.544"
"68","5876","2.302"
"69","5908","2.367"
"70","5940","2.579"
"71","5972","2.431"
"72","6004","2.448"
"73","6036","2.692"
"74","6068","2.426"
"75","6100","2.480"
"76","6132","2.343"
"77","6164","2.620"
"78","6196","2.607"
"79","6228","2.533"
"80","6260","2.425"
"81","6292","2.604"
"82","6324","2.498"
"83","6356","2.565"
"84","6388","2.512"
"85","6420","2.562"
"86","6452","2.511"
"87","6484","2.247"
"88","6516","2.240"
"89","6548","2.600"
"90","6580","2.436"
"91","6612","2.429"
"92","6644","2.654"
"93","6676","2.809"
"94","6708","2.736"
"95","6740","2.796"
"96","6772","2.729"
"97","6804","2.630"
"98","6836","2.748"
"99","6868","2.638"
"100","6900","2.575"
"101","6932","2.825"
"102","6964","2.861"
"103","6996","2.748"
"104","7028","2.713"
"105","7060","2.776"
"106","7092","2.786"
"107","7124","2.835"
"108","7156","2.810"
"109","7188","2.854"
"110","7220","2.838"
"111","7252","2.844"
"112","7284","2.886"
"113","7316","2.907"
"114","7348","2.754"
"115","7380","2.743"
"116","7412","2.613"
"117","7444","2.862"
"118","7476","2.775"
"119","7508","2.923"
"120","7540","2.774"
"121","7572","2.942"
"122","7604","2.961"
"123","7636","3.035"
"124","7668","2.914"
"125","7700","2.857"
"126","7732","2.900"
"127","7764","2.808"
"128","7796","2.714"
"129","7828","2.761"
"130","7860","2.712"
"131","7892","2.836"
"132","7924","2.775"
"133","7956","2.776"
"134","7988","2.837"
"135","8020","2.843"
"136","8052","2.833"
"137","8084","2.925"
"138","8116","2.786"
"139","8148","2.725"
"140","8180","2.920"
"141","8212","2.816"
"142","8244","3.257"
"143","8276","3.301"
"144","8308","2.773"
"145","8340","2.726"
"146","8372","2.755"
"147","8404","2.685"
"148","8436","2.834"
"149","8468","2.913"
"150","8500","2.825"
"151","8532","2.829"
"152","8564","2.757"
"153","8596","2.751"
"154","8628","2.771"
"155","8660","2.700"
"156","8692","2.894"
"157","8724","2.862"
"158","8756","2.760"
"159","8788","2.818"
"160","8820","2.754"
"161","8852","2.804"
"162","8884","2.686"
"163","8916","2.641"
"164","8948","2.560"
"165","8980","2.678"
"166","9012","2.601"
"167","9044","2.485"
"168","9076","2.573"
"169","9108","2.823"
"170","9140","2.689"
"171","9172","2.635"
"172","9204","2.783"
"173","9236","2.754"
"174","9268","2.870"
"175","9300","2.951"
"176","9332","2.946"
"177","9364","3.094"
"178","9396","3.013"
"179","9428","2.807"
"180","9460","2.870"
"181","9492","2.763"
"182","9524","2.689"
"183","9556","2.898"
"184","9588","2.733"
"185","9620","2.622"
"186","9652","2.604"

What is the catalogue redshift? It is 0.256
